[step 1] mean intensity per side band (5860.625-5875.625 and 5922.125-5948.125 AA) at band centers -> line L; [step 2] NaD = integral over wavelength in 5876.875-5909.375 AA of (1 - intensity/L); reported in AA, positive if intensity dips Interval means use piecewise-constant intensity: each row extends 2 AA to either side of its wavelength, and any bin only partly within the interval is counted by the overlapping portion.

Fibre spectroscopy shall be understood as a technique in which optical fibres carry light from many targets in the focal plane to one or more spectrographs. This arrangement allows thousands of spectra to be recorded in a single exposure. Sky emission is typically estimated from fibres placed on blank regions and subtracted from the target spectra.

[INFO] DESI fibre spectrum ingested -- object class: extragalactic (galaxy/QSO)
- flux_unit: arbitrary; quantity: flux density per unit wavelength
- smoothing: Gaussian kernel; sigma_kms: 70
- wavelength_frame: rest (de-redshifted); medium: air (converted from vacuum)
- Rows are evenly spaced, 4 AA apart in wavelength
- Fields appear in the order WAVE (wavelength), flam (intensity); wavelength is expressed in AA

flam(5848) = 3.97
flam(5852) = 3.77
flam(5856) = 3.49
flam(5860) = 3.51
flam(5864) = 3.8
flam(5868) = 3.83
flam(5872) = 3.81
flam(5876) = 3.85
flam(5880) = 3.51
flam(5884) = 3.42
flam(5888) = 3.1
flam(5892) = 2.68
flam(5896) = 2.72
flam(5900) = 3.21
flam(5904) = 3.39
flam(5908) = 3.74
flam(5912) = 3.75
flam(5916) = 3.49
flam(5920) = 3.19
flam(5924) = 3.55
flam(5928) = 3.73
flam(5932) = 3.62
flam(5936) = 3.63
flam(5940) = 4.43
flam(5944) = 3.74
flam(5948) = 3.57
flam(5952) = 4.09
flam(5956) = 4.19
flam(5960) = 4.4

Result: 4.71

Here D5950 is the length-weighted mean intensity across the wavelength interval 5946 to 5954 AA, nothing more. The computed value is 3.83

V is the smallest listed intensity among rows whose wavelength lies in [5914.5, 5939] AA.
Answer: 3.19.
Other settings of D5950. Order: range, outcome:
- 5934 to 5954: 3.89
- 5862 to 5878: 3.82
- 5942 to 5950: 3.66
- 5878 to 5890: 3.34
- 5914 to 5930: 3.49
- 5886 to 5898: 2.83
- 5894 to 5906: 3.11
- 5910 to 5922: 3.48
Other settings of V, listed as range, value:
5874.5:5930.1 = 2.68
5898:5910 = 3.21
